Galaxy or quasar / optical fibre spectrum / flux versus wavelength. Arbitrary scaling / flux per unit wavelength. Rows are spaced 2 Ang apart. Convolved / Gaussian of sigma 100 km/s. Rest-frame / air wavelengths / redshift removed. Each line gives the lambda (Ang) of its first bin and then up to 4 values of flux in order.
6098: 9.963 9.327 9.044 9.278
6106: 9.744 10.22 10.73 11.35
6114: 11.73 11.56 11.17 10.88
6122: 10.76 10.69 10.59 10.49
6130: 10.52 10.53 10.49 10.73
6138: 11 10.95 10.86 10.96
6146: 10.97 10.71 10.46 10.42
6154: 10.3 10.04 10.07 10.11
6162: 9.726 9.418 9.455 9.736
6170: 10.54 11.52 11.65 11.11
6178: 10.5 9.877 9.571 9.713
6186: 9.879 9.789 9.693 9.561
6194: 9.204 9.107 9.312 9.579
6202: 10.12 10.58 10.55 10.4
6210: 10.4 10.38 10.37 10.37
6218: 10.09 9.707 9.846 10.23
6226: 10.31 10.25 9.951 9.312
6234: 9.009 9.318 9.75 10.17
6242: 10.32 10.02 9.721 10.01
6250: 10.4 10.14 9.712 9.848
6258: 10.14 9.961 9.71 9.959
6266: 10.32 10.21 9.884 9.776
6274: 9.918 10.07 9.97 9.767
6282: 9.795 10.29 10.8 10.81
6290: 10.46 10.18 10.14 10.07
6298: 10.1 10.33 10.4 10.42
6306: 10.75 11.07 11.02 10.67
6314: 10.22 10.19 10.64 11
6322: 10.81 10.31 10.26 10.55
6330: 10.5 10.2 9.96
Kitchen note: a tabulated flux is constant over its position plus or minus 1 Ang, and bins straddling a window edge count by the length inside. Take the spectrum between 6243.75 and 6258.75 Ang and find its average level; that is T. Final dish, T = 10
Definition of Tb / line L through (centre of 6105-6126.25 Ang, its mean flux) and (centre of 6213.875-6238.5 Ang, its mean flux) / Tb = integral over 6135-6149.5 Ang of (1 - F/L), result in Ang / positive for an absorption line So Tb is -0.33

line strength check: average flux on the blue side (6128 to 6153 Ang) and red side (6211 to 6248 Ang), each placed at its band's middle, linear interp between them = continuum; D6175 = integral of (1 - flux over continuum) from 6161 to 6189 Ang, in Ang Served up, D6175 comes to 0.6 Ang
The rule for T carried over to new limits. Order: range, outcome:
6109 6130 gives 11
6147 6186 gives 10.2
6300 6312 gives 10.7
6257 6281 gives 9.97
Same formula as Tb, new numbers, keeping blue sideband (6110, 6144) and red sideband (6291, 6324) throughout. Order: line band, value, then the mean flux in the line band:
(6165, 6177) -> 0.14 Ang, 10.7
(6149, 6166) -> 1.24 Ang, 10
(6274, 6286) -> 0.58 Ang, 10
